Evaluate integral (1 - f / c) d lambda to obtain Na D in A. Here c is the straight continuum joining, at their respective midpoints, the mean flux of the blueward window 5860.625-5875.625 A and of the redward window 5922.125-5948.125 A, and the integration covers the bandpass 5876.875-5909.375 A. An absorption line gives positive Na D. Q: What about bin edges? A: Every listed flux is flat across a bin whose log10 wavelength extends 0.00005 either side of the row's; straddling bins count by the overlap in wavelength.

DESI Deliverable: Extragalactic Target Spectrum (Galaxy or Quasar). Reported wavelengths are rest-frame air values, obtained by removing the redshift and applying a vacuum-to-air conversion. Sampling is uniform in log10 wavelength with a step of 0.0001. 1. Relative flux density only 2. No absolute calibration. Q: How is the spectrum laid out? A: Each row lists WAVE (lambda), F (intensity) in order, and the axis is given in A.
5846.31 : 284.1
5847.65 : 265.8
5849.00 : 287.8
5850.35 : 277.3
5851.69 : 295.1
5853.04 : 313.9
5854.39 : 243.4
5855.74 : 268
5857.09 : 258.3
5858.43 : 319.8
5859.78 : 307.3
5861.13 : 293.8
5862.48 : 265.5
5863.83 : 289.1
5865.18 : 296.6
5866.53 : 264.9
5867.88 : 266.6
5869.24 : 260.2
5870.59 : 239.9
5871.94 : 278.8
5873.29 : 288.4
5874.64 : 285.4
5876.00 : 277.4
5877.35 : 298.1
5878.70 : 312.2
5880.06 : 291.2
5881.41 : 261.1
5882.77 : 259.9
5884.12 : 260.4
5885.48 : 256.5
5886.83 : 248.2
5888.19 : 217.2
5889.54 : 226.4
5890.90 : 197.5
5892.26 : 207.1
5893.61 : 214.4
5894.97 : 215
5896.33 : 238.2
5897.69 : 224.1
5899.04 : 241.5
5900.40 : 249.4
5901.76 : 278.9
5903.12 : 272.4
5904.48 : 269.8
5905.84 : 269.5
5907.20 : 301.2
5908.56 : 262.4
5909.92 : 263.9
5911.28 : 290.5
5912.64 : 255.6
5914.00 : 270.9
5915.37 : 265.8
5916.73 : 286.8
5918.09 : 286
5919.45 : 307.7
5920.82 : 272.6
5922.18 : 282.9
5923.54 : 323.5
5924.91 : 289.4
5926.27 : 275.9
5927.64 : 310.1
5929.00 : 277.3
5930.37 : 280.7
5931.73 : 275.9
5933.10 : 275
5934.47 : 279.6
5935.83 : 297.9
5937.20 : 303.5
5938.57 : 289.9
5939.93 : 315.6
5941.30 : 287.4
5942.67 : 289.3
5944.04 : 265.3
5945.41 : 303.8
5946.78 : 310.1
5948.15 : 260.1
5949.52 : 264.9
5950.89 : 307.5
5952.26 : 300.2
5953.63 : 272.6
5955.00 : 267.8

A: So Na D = 3.25 A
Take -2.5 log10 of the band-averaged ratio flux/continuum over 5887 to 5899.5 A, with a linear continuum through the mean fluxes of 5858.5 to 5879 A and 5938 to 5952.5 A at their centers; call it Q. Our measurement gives 0.275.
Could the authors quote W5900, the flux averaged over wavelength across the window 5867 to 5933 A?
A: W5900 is 266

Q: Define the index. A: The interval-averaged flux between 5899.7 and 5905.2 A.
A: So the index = 267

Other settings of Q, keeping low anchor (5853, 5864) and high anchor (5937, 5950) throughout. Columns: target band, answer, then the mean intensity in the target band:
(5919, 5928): -0.02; 293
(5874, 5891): 0.08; 263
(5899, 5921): 0.05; 274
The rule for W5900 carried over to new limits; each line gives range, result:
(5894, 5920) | 265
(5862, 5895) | 260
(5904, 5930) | 282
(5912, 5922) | 278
